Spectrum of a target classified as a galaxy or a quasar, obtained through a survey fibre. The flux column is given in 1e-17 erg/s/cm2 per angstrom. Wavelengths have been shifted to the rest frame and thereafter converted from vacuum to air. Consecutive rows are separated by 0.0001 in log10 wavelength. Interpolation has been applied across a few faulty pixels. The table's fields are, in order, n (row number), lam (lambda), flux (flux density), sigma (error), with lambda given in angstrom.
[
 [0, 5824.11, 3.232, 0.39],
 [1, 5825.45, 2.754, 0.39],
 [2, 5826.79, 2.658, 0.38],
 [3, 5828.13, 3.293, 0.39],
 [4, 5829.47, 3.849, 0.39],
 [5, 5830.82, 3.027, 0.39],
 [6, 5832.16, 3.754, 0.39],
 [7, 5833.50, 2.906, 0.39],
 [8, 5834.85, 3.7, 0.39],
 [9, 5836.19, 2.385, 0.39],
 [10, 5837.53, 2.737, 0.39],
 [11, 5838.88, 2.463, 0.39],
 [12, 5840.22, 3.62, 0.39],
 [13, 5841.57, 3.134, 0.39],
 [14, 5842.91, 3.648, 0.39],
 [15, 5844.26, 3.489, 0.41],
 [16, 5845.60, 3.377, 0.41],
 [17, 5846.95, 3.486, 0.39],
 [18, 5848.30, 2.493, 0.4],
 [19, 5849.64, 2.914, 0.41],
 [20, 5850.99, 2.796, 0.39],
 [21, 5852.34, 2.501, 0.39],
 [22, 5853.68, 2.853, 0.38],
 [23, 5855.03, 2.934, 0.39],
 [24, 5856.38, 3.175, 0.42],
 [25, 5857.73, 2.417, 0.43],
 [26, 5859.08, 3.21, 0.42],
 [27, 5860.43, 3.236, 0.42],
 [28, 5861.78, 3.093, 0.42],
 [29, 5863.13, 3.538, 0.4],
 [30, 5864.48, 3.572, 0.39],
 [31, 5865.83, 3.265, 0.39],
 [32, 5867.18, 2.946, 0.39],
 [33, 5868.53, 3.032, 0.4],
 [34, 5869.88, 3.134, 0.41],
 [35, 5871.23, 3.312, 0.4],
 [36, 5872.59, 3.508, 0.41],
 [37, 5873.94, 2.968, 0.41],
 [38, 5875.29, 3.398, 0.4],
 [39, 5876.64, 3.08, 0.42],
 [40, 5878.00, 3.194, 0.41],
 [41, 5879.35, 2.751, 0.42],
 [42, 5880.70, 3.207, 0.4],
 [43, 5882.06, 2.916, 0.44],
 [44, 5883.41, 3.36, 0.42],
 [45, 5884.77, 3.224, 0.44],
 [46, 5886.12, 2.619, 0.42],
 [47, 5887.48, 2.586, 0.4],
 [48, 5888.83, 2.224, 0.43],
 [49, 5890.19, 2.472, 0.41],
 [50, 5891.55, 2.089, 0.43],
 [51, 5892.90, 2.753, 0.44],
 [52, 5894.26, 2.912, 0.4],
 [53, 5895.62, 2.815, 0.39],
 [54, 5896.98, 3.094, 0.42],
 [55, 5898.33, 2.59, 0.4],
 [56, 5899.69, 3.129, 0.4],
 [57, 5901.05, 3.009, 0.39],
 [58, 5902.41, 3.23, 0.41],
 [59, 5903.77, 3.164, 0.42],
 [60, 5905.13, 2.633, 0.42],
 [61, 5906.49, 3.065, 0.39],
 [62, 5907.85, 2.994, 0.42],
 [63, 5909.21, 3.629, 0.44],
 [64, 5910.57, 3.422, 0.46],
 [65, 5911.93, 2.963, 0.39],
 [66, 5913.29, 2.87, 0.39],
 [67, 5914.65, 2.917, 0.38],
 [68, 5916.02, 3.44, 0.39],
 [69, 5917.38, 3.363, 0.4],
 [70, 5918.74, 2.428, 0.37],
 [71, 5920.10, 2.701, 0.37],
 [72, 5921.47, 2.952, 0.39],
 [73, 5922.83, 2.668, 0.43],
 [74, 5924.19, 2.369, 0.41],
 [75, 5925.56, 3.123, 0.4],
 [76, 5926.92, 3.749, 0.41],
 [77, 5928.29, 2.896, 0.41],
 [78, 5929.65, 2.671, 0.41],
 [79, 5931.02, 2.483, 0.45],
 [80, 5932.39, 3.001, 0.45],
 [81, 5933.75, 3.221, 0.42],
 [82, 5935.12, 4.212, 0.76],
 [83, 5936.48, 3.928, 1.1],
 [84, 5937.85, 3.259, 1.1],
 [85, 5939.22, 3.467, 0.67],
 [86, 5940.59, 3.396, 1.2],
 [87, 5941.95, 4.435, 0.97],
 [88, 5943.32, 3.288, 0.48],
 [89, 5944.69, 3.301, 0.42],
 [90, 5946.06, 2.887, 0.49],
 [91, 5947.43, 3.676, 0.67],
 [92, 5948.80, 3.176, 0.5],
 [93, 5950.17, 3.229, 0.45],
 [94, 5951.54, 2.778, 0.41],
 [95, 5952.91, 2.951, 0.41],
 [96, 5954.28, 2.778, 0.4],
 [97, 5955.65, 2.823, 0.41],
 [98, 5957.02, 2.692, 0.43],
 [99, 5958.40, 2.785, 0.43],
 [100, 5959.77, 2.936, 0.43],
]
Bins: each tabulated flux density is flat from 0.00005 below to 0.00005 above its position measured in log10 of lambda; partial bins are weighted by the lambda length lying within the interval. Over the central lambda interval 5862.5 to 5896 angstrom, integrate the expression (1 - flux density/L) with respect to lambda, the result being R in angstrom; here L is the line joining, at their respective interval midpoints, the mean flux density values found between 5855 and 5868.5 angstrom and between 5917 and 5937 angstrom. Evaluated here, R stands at 1.3 angstrom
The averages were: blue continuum 3.14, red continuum 3.04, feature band 3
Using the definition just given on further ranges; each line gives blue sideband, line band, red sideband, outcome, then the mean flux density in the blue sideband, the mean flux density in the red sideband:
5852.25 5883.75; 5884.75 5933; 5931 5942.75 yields 6.9 angstrom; 3.12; 3.55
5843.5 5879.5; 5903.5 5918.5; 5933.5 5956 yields 0.6 angstrom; 3.11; 3.35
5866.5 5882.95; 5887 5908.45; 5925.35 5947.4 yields 2.7 angstrom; 3.12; 3.35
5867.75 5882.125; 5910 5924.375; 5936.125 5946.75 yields 1.8 angstrom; 3.14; 3.48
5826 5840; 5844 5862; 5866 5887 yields 0.7 angstrom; 3.09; 3.11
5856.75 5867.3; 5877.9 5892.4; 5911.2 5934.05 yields 1.5 angstrom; 3.17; 2.93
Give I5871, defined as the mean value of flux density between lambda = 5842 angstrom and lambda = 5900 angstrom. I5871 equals 3.01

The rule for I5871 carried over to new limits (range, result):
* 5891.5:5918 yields 3.03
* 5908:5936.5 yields 3.08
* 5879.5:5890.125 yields 2.85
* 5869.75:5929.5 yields 2.97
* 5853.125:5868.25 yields 3.11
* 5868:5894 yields 2.94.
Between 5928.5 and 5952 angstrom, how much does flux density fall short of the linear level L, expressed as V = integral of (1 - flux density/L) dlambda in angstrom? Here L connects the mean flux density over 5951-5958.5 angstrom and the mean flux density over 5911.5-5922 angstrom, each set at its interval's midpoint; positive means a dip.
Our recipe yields -3.75 angstrom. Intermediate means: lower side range 2.95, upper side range 2.8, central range 3.32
